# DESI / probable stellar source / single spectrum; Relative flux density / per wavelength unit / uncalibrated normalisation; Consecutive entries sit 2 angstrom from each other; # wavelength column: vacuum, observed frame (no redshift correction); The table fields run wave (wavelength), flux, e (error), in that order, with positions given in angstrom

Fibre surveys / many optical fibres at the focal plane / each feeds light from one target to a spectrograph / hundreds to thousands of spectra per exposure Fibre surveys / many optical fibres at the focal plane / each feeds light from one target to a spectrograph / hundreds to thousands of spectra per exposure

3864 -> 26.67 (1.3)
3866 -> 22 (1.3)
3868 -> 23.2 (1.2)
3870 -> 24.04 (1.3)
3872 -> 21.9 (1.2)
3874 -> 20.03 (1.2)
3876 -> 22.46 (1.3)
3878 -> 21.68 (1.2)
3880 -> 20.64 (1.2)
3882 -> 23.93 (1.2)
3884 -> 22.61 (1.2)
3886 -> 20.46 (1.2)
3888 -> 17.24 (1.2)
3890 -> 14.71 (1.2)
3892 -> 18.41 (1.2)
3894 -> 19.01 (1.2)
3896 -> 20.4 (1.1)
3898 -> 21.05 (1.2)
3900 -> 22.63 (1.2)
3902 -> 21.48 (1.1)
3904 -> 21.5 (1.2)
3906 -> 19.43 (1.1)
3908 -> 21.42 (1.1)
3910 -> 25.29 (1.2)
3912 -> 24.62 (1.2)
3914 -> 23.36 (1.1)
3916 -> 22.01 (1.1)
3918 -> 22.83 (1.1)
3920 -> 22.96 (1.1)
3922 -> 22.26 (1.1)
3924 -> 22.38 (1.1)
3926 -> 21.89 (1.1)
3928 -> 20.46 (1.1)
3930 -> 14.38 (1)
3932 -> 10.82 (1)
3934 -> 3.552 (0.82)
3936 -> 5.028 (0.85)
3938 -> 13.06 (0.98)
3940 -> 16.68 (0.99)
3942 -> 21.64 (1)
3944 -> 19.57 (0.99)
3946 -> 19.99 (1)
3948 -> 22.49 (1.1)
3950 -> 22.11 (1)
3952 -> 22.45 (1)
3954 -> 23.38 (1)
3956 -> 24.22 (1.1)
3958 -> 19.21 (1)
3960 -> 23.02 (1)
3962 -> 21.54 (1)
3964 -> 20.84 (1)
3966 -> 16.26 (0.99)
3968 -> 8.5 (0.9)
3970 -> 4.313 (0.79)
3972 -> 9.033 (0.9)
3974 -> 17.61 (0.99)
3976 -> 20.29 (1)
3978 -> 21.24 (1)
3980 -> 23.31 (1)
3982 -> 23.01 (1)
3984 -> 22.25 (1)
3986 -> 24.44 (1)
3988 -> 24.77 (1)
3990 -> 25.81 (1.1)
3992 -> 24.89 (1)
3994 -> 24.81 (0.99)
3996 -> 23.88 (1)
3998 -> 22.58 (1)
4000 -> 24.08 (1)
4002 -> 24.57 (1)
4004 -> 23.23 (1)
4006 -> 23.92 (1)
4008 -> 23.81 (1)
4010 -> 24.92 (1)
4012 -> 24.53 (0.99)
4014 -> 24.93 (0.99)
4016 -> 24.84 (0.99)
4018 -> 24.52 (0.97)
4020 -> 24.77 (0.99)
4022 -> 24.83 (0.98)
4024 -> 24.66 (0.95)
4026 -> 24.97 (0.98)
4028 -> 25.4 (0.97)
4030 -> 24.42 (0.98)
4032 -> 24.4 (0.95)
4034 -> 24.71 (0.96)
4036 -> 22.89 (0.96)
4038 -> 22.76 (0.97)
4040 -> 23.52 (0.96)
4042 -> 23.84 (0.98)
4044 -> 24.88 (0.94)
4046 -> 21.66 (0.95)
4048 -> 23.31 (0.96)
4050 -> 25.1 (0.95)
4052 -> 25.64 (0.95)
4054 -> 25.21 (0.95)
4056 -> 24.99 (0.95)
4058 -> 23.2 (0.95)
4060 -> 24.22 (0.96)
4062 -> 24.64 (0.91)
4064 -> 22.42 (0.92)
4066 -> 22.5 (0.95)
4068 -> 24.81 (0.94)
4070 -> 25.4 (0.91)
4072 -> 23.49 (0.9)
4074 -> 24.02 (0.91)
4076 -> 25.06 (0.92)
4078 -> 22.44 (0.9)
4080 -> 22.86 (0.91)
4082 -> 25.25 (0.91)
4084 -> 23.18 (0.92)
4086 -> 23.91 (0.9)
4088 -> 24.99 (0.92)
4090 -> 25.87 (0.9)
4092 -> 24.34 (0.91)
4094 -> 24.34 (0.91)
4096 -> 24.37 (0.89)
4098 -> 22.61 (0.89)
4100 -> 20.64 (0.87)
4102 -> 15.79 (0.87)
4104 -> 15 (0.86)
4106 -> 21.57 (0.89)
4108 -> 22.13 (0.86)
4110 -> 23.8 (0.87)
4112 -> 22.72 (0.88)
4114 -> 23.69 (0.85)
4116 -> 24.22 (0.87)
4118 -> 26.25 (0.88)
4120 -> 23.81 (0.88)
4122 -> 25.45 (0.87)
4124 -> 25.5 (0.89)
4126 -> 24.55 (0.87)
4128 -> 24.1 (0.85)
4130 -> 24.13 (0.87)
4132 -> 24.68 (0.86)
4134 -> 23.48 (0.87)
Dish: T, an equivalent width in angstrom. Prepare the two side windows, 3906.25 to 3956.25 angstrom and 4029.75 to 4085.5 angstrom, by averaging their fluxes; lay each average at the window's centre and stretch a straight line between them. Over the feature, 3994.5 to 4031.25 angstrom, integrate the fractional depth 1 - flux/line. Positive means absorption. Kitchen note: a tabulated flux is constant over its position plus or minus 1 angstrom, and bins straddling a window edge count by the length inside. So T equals -3.3 angstrom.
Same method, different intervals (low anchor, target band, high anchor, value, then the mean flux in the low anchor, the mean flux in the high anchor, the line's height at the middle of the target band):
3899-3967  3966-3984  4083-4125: 3.82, 19.8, 23.1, 20.6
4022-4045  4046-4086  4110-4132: 0.47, 24.2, 24.4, 24.3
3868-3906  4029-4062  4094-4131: -2.71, 20.8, 22.8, 22.2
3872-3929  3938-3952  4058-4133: 1.15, 21.3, 23.5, 21.8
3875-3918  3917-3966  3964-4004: 4.24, 21.2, 20.4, 20.8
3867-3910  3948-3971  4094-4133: 2.88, 21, 22.9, 21.6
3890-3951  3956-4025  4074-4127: -2.85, 19.3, 23.3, 20.9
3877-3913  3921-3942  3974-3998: 6.21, 20.9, 23.2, 21.8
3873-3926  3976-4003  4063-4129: -1.71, 21.3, 23.4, 22.3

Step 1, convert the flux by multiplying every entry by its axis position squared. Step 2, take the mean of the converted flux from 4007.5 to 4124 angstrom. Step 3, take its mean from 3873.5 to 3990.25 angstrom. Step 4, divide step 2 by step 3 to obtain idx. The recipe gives 1.29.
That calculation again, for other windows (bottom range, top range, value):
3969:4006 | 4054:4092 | 1.17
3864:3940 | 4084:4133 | 1.30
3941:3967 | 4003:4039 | 1.18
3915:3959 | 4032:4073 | 1.35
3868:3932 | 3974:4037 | 1.20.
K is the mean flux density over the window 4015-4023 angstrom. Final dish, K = 24.7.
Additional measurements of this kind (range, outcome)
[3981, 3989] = 23.6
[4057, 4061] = 23.7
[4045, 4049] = 22.5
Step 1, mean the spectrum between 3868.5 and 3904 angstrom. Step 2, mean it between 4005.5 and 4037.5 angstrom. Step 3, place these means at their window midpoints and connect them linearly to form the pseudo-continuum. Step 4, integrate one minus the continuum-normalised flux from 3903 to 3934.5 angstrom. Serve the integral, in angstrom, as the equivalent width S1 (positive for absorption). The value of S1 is 2.1 angstrom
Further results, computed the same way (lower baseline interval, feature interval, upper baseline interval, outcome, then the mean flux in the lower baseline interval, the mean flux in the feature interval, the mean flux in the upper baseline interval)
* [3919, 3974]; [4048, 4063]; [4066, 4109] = -2.0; 17.5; 24.6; 22.9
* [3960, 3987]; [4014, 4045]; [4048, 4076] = -3.4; 18.1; 24.4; 24.3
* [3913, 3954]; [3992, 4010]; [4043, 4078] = -2.0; 18.6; 24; 24.1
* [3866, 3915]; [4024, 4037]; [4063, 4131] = -1.0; 21.3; 24.5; 23.4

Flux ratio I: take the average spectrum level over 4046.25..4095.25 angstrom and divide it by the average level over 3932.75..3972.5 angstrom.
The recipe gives 1.4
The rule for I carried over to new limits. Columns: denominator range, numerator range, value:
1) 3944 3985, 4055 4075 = 1.24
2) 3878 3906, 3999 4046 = 1.19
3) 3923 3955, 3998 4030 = 1.40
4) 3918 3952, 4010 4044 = 1.37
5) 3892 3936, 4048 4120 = 1.18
